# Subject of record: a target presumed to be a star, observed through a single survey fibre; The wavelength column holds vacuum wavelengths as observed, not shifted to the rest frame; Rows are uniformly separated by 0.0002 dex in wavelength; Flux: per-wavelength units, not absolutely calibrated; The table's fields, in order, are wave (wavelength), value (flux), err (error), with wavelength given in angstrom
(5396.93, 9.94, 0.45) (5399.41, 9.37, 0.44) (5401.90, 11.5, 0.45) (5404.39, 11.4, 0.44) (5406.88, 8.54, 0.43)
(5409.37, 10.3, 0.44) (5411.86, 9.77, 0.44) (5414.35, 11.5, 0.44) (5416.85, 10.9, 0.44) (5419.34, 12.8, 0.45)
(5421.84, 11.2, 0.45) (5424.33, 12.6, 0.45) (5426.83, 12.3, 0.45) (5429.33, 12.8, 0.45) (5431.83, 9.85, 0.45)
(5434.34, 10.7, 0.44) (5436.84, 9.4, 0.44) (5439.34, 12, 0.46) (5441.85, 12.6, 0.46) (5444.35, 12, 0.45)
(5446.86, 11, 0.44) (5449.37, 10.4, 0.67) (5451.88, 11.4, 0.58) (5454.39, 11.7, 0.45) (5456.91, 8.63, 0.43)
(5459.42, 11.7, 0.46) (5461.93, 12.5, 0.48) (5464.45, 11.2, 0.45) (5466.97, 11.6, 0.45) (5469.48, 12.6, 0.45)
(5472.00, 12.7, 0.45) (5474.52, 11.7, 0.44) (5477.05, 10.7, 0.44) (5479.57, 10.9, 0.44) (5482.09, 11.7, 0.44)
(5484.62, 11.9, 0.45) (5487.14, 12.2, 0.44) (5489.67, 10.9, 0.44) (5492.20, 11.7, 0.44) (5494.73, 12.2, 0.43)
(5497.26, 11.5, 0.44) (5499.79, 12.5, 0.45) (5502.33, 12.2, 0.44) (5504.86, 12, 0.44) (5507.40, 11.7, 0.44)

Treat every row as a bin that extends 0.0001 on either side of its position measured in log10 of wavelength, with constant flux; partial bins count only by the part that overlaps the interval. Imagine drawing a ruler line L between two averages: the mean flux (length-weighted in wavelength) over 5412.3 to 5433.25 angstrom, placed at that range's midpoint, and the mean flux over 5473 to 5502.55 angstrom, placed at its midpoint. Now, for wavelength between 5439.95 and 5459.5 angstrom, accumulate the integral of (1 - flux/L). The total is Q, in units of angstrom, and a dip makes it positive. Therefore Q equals 0.8 angstrom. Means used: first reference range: 11.7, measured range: 11.2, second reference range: 11.7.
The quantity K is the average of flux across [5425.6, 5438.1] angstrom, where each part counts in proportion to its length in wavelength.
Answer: 11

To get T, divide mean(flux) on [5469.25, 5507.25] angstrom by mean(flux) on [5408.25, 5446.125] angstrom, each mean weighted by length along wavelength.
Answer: 1.04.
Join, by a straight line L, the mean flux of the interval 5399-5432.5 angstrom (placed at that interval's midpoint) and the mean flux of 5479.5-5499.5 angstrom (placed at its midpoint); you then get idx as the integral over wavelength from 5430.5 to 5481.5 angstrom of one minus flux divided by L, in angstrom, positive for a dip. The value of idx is 0.8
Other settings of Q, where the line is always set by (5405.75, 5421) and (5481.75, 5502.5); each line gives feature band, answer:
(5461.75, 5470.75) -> -0.4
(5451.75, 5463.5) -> 0.2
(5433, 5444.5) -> -0.2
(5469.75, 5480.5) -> 0.0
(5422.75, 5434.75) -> -0.9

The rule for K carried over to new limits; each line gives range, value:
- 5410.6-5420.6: 11.2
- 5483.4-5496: 11.8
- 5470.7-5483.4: 11.5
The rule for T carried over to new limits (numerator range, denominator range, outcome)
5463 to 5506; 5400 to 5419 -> 1.11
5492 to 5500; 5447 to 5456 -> 1.08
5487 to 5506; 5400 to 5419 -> 1.12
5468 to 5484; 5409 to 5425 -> 1.04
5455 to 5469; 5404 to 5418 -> 1.09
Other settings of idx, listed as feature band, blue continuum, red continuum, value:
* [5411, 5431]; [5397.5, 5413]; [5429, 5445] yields -1.96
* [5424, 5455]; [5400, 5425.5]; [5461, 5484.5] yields -0.21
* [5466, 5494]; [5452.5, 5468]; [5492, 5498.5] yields -0.36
